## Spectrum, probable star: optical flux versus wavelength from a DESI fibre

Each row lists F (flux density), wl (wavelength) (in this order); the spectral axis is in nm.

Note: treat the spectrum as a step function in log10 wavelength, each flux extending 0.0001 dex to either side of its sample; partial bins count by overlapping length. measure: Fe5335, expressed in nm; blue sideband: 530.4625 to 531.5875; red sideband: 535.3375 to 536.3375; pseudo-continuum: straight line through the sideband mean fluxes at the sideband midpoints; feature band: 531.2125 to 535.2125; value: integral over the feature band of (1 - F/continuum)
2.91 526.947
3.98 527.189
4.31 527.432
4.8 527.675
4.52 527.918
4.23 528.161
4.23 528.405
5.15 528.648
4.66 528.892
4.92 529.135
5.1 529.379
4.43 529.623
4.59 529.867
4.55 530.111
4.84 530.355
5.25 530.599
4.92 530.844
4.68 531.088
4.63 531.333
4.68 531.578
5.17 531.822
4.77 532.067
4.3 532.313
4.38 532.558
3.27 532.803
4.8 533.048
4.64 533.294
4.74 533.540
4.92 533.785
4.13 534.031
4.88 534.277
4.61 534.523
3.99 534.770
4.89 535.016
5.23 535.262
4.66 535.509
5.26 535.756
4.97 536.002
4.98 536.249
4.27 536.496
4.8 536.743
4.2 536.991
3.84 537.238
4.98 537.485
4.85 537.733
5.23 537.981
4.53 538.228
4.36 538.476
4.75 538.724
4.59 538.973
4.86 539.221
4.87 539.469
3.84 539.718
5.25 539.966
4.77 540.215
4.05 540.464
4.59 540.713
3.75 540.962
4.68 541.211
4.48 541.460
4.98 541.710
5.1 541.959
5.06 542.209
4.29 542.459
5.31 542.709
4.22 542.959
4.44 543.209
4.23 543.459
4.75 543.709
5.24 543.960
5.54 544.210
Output 0.28 nm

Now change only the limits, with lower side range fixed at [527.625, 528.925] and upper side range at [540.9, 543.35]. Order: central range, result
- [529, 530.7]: -0.08 nm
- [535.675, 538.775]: -0.04 nm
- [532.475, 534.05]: 0.06 nm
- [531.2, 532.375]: -0.03 nm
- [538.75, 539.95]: 0.00 nm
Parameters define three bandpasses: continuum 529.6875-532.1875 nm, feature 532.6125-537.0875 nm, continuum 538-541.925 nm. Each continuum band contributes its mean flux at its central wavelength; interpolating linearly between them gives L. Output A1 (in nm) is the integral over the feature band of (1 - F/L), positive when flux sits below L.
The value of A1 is 0.08 nm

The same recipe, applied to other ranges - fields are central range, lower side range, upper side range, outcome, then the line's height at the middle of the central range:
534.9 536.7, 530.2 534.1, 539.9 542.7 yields -0.096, 4.64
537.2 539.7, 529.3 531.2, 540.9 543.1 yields 0.017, 4.71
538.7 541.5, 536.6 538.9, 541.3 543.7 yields 0.067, 4.65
